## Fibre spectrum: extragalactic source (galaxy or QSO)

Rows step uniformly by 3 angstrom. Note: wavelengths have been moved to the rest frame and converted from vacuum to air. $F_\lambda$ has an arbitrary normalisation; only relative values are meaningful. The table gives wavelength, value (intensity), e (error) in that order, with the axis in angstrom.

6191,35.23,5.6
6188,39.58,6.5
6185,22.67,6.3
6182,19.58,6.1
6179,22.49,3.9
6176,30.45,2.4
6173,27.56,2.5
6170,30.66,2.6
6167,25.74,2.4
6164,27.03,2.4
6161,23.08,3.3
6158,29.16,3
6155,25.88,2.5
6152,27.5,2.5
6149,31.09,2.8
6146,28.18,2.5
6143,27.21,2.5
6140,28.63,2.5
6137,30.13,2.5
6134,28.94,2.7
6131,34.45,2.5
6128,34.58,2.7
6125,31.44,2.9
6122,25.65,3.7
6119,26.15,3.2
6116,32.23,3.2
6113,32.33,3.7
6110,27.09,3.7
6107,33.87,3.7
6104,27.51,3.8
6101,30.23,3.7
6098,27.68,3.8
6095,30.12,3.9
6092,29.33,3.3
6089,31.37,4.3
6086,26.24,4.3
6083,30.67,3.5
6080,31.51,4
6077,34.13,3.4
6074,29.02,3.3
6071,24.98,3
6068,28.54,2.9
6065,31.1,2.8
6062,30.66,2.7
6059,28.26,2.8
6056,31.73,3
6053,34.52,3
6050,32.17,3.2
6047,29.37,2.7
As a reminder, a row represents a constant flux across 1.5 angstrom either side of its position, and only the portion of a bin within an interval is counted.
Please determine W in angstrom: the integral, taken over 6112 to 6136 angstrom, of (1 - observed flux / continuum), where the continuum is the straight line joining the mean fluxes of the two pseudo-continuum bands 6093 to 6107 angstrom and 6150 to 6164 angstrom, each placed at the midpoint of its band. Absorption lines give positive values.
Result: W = -2.1 angstrom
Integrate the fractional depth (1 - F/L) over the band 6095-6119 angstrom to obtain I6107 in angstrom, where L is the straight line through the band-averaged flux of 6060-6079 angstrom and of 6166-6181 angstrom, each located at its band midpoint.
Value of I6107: -0.89 angstrom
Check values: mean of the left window 29.7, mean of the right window 27.2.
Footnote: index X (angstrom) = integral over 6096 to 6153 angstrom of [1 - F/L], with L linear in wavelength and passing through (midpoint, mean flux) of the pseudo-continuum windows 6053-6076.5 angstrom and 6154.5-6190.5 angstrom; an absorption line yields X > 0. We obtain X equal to -2.82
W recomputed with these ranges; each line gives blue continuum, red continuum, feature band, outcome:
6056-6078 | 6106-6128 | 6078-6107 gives 0.1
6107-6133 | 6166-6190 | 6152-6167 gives 1.1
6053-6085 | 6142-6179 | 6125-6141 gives -1.7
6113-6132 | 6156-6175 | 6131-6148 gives 0.1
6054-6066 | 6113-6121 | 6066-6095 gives 0.6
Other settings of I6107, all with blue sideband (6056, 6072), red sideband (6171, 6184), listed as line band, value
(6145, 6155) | -0.92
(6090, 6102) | -0.60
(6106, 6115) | -1.15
